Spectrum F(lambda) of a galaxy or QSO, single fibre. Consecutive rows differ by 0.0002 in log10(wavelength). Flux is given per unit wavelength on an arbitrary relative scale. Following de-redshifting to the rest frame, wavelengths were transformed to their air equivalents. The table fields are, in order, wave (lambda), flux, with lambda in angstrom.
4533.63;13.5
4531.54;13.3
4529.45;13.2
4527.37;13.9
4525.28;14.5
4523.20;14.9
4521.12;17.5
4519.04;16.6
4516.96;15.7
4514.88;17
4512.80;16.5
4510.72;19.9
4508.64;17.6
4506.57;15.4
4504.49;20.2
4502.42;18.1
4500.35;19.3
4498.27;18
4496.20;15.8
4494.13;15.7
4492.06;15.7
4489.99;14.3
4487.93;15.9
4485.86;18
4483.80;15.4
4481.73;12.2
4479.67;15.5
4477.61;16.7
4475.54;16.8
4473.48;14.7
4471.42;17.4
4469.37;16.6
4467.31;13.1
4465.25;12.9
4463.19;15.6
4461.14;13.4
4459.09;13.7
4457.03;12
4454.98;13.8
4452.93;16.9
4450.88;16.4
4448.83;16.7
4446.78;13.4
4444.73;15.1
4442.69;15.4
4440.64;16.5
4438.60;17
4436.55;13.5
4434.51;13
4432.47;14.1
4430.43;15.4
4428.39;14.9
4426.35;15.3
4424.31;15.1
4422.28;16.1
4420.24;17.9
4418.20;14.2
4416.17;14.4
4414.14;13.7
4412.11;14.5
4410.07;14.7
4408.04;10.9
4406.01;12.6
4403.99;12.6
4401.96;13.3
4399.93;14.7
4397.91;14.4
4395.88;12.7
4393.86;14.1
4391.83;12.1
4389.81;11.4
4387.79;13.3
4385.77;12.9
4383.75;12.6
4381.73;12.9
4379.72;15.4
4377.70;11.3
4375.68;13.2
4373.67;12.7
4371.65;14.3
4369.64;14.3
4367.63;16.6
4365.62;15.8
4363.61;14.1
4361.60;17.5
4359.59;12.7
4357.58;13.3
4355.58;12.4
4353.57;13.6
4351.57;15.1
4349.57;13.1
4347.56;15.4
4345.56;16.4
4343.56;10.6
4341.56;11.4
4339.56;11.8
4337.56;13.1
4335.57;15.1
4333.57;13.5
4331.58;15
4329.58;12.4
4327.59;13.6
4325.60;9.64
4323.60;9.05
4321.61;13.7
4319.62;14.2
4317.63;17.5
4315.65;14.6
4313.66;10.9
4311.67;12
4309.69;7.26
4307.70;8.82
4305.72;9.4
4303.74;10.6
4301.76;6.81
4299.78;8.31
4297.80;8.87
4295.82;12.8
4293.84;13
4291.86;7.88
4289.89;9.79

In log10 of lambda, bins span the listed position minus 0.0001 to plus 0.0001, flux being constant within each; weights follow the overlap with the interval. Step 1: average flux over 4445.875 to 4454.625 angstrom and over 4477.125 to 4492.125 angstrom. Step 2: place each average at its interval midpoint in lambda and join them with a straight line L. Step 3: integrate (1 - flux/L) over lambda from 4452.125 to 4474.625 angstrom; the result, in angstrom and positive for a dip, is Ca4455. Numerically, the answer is 1.53 angstrom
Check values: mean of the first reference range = 15.7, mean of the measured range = 14.5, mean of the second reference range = 15.4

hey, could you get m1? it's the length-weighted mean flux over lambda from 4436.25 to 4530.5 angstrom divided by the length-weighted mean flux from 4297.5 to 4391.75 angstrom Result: 1.24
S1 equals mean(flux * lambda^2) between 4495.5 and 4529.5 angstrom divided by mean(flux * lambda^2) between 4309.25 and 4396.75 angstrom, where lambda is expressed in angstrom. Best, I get 1.36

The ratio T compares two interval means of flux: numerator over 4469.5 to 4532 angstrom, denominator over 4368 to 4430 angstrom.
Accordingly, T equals 1.18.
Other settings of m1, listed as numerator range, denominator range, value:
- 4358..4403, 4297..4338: 1.18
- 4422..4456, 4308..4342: 1.21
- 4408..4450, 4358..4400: 1.09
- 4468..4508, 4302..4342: 1.36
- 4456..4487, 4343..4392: 1.08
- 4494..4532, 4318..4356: 1.25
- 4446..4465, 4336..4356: 1.09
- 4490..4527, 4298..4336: 1.45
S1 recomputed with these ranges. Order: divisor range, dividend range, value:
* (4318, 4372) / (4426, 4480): 1.15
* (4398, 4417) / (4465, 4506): 1.24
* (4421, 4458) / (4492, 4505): 1.20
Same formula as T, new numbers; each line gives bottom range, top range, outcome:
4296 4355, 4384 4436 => 1.15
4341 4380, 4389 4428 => 1.00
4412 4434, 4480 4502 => 1.07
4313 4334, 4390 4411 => 1.00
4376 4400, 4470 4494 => 1.20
